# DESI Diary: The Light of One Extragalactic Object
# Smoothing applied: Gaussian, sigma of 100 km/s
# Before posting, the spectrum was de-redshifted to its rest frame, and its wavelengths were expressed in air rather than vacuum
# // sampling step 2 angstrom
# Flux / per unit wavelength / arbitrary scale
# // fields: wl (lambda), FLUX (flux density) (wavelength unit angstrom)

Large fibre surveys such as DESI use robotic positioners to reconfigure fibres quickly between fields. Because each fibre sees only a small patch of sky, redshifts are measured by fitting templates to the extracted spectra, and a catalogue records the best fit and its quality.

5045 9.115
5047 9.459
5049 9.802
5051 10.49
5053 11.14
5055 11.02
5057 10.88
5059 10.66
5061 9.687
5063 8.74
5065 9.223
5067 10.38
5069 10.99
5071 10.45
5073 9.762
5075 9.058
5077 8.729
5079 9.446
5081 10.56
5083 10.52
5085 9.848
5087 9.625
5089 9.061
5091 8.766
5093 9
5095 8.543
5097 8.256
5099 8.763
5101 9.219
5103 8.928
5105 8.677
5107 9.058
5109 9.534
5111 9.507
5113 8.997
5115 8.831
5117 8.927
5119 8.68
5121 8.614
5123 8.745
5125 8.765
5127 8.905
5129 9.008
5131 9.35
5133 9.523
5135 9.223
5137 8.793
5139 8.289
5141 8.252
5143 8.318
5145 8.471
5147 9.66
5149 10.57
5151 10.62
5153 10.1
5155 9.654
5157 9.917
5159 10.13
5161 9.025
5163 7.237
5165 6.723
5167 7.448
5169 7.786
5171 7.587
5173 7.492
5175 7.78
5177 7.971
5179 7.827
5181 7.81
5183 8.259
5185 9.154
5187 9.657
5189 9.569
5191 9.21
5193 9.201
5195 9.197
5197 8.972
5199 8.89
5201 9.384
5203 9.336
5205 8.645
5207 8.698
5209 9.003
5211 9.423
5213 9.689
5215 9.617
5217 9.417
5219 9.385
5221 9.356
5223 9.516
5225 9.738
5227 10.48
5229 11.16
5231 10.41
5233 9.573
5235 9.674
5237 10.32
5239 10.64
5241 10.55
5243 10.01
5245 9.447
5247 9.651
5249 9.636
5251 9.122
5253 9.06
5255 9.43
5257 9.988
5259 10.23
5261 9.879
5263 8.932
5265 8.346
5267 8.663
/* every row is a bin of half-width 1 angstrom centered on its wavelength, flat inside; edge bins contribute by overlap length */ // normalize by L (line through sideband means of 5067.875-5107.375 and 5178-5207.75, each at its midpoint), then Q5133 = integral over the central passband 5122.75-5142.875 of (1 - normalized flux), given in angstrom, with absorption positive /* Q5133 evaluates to 0.7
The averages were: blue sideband 9.37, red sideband 8.92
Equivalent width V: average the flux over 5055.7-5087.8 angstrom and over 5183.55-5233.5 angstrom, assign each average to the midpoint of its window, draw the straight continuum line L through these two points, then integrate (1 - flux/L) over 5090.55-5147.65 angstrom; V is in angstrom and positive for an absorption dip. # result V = 5.2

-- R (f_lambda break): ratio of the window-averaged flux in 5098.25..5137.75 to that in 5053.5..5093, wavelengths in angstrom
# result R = 0.91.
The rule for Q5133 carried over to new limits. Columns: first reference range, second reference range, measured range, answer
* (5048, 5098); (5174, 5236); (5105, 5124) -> 1.3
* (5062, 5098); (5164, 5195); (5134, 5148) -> 0.0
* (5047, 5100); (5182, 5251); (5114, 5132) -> 1.5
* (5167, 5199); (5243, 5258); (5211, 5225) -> -0.8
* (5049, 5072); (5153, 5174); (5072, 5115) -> 2.1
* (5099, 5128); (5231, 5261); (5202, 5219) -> 0.6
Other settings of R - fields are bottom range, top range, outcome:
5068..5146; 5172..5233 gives 1.00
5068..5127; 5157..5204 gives 0.92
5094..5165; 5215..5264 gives 1.09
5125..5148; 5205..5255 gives 1.09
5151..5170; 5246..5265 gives 1.08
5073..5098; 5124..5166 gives 0.98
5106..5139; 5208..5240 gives 1.09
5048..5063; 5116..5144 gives 0.85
